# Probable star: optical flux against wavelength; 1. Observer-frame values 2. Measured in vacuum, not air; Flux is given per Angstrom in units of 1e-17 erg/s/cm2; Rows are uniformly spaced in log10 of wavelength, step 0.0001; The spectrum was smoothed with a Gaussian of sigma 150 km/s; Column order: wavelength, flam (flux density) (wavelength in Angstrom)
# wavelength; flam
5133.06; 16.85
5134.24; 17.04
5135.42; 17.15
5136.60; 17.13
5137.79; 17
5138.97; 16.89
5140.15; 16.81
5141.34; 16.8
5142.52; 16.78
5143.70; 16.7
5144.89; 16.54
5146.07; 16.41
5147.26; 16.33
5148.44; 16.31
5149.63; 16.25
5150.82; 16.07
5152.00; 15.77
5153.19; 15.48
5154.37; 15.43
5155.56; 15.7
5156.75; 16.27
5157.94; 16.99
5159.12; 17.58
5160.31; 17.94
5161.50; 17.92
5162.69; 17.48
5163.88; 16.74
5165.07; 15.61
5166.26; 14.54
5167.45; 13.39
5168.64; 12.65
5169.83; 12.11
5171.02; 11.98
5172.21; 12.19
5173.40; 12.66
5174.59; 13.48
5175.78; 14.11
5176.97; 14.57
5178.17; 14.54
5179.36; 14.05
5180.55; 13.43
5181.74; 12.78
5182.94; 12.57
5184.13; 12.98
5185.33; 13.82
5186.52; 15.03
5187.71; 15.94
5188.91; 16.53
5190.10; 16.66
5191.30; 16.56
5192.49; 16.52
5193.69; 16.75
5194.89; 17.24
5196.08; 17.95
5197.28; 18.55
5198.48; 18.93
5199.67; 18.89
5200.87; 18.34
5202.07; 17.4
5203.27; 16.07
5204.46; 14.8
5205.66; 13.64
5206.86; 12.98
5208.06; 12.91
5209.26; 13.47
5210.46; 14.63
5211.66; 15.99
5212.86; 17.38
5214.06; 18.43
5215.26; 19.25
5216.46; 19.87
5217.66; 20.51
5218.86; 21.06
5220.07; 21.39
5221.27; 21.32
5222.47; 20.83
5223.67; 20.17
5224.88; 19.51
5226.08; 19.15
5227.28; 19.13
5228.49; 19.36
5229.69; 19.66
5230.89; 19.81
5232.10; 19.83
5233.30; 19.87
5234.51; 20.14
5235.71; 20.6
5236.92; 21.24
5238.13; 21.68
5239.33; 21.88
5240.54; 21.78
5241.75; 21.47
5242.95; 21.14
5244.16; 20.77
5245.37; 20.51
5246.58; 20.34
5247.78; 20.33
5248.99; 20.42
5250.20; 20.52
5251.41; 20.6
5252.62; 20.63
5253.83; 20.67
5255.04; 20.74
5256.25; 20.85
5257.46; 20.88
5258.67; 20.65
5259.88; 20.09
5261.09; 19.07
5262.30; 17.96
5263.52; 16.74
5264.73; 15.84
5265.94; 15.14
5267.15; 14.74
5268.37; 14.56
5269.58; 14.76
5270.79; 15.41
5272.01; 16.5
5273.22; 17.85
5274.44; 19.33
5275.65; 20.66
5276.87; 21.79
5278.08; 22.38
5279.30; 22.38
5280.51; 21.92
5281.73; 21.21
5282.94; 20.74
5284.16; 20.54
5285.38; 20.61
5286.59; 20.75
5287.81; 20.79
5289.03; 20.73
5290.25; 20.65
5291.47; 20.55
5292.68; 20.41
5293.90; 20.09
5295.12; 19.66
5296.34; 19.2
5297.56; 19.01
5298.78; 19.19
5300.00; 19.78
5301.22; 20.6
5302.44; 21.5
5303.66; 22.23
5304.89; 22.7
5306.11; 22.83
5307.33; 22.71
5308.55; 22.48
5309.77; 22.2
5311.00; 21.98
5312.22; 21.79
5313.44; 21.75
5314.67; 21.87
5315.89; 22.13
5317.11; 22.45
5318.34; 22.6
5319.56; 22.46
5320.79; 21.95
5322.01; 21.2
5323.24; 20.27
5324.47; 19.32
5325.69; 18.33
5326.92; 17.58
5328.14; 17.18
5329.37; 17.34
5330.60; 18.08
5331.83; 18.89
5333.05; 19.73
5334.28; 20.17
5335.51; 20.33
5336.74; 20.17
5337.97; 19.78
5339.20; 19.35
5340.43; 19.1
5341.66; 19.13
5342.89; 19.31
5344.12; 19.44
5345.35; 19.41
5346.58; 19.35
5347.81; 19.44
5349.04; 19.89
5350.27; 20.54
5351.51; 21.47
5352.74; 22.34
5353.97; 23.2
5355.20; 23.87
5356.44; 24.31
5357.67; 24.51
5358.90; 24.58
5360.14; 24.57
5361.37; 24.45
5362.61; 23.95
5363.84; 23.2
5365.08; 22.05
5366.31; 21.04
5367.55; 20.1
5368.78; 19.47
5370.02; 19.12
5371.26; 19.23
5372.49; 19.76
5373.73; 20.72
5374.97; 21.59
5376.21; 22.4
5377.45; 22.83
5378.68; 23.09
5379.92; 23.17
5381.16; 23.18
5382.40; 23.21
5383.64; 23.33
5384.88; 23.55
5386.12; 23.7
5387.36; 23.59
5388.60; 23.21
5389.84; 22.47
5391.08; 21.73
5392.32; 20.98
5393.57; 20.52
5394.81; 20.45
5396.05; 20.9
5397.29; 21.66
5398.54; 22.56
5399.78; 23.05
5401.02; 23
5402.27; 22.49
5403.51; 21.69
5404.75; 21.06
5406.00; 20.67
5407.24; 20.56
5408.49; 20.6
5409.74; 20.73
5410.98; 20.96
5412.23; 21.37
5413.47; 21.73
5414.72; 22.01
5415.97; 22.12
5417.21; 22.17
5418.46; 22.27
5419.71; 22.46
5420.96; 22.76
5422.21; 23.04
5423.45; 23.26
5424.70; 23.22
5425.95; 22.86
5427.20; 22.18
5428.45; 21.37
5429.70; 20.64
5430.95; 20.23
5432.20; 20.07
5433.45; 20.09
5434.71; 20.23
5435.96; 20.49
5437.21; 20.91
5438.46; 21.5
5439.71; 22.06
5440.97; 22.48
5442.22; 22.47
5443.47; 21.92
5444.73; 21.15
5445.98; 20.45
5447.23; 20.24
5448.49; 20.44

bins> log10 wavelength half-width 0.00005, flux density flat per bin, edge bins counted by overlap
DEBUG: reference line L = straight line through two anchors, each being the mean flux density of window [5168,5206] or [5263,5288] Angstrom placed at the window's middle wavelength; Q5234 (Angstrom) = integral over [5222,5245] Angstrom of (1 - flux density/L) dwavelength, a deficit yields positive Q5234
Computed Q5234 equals -4.6 Angstrom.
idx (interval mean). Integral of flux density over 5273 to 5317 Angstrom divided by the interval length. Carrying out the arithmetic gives 21.1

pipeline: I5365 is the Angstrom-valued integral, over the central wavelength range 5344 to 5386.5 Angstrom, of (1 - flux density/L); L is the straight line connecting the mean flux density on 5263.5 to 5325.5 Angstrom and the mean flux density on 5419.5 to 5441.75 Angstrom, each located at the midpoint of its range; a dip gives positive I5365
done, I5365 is -2.1 Angstrom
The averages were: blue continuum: 20.2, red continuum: 21.6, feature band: 22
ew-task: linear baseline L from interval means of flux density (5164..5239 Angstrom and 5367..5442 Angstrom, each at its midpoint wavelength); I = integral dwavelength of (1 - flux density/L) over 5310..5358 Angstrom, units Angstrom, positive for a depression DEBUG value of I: -1.3 Angstrom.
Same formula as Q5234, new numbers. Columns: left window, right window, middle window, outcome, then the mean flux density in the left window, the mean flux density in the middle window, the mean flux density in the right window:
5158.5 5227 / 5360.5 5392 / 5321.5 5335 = 1.1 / 16.2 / 18.9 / 22.2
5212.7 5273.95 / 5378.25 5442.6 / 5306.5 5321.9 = -1.2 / 19.5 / 22.2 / 21.9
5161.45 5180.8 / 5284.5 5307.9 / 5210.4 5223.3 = -2.2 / 14.1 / 19.4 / 20.7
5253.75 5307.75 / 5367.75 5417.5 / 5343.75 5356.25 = 0.0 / 19.7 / 21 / 21.8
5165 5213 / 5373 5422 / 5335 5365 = -1.5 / 15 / 21.5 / 22.1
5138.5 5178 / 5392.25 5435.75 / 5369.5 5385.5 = -0.9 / 15.5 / 22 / 21.6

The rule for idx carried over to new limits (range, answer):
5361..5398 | 21.9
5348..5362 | 23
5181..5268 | 18.3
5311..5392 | 21.3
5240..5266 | 20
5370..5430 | 22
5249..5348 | 20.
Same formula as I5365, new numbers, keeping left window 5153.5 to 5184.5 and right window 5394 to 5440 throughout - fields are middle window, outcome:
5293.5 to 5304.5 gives -1.15 Angstrom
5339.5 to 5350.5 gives 0.06 Angstrom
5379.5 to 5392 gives -1.41 Angstrom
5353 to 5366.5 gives -2.48 Angstrom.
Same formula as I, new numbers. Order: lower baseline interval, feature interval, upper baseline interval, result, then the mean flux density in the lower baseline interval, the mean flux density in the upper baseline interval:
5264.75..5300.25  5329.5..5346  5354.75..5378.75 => 1.4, 19.3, 22.2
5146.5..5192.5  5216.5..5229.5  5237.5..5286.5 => -1.8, 15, 19.7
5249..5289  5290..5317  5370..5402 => -1.4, 19.3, 22.1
